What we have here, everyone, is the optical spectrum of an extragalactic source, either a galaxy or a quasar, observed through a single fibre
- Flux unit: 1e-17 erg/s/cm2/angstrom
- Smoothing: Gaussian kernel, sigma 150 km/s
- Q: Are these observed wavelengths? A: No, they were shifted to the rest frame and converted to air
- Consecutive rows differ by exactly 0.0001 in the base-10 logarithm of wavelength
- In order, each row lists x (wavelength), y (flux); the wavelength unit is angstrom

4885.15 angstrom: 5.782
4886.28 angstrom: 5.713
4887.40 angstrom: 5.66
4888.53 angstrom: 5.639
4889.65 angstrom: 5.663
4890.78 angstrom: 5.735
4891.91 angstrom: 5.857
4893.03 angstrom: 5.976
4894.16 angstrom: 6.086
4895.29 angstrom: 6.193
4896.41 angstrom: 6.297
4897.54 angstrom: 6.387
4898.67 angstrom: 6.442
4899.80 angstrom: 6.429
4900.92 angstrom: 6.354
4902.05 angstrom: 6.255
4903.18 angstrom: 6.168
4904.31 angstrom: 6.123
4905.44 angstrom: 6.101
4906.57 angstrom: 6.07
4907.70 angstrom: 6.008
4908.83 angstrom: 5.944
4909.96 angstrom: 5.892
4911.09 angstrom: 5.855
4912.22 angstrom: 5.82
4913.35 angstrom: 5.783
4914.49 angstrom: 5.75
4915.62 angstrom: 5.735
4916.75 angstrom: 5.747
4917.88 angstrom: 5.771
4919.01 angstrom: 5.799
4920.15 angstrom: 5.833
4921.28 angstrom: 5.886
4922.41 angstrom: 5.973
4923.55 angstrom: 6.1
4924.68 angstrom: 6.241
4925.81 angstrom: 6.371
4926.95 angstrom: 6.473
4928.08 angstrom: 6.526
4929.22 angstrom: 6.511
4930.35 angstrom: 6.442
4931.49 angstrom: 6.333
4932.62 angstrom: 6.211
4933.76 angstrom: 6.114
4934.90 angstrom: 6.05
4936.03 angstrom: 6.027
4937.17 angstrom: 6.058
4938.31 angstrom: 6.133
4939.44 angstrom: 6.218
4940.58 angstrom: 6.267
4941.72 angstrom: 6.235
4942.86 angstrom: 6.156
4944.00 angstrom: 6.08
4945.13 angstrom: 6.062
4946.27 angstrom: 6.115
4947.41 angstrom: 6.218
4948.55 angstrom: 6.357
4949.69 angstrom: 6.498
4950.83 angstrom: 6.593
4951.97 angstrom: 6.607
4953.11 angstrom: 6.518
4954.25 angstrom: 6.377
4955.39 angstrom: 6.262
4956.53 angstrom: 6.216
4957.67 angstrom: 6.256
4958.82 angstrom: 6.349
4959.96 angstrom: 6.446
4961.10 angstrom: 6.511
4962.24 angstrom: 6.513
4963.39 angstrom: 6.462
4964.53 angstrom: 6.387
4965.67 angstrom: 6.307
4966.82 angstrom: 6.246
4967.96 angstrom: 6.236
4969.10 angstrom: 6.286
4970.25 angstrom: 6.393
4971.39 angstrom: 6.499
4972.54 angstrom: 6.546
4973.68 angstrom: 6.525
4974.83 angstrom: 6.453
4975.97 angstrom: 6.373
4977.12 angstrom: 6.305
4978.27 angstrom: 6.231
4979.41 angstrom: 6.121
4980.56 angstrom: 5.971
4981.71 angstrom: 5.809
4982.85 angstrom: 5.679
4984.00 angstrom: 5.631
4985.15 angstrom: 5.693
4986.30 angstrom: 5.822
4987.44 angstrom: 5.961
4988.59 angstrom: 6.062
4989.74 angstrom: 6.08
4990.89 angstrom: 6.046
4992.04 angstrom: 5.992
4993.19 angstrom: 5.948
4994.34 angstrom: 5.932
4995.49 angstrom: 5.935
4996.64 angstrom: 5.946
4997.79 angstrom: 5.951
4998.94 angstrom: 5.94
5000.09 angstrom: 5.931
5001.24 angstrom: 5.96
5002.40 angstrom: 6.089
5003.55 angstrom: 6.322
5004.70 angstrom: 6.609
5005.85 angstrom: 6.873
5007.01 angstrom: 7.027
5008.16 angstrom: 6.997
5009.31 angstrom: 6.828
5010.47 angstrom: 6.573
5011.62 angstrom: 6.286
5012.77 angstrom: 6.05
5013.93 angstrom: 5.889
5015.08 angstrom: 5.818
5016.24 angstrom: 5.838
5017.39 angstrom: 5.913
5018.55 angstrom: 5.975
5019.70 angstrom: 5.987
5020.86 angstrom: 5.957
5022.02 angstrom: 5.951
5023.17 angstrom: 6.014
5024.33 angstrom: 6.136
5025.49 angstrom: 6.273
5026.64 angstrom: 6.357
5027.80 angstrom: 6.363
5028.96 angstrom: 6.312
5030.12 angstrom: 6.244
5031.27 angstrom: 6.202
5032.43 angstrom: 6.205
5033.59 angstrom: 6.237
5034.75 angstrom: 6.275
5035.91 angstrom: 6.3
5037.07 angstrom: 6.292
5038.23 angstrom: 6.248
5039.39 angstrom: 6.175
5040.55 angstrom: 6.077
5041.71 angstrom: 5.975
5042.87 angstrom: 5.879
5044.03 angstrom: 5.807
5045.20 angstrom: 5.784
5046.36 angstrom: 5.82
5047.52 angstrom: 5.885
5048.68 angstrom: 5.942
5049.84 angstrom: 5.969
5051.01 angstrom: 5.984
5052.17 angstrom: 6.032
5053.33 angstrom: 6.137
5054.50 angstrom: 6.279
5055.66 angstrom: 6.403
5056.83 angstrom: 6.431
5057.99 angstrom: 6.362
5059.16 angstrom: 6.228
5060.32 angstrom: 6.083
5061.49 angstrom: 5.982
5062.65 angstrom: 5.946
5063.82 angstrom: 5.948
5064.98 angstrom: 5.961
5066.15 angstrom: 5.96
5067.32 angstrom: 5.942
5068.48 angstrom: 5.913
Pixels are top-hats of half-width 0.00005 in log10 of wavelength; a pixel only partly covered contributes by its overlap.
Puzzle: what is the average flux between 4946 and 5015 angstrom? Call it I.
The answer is 6.25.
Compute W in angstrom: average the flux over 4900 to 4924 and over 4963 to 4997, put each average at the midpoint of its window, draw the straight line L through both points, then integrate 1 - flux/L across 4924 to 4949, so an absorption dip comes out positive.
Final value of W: -0.90 angstrom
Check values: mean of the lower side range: 5.96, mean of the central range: 6.24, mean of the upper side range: 6.13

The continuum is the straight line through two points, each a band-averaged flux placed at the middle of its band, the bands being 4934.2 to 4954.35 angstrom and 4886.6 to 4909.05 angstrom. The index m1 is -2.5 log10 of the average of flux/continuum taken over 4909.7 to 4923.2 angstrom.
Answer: 0.06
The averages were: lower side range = 6.07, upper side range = 6.25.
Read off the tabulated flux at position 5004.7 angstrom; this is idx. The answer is 6.609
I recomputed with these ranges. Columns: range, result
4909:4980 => 6.22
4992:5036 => 6.19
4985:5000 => 5.96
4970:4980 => 6.38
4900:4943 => 6.09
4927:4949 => 6.22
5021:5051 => 6.1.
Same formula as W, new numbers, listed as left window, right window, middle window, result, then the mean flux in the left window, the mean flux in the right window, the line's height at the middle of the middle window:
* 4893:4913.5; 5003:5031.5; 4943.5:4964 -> -0.6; 6.13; 6.27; 6.19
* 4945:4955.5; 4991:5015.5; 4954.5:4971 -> 0.0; 6.38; 6.23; 6.34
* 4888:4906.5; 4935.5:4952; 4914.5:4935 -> 0.2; 6.11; 6.23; 6.18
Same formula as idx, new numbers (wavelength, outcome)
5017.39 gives 5.913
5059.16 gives 6.228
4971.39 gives 6.499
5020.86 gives 5.957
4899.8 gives 6.429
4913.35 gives 5.783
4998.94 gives 5.94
